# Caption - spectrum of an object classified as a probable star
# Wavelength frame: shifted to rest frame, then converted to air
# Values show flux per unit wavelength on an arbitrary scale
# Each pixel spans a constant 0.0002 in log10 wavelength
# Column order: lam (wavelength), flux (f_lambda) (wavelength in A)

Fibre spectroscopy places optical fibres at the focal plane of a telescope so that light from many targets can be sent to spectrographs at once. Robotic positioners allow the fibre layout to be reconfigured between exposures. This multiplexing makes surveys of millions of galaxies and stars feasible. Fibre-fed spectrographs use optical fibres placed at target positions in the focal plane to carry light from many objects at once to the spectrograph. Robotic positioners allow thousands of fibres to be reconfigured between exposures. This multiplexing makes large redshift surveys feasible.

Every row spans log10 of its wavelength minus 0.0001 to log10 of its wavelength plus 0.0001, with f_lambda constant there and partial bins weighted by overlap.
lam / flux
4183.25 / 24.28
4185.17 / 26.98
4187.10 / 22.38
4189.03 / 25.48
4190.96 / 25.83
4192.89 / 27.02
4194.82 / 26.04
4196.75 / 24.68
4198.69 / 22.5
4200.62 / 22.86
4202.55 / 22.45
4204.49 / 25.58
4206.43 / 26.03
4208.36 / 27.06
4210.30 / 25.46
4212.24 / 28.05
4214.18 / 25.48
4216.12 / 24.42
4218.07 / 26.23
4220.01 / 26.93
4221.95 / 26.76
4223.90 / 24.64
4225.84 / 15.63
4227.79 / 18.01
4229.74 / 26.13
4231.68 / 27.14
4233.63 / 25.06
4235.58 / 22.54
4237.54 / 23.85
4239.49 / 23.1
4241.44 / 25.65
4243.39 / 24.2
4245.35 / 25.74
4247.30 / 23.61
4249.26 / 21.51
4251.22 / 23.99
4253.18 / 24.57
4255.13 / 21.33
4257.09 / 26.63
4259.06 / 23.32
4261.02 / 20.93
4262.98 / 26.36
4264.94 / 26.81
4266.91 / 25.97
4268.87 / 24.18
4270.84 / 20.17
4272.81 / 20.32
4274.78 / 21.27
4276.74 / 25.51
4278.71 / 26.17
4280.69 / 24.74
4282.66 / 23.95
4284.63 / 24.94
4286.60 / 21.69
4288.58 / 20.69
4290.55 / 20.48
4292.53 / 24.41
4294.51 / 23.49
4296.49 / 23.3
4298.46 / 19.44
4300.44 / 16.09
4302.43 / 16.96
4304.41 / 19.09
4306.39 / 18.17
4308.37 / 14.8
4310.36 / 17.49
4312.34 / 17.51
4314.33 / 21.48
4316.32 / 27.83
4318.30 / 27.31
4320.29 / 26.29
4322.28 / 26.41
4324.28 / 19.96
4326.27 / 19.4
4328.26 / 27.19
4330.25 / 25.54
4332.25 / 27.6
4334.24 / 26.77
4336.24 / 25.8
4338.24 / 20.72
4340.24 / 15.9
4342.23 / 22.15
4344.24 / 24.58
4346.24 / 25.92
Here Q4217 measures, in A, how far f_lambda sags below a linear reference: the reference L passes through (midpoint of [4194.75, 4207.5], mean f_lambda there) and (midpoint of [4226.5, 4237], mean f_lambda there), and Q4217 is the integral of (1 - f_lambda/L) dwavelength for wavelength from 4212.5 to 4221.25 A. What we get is -0.78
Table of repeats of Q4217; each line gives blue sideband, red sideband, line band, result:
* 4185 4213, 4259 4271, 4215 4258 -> 1.2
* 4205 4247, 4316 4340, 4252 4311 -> 6.1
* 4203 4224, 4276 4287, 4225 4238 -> 1.5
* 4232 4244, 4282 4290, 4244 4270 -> -0.7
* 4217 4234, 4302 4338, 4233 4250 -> -0.1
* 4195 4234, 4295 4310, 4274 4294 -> -3.8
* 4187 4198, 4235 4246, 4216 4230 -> 0.7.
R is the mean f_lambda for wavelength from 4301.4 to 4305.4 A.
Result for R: 18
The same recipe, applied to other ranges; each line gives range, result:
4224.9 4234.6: 22.4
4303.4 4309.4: 17.4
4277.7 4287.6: 24.3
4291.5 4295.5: 23.9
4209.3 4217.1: 25.8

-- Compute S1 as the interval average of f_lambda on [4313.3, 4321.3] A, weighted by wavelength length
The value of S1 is 25.7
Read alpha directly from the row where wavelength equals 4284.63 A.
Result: 24.94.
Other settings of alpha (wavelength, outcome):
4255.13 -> 21.33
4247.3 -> 23.61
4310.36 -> 17.49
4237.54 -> 23.85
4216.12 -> 24.42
